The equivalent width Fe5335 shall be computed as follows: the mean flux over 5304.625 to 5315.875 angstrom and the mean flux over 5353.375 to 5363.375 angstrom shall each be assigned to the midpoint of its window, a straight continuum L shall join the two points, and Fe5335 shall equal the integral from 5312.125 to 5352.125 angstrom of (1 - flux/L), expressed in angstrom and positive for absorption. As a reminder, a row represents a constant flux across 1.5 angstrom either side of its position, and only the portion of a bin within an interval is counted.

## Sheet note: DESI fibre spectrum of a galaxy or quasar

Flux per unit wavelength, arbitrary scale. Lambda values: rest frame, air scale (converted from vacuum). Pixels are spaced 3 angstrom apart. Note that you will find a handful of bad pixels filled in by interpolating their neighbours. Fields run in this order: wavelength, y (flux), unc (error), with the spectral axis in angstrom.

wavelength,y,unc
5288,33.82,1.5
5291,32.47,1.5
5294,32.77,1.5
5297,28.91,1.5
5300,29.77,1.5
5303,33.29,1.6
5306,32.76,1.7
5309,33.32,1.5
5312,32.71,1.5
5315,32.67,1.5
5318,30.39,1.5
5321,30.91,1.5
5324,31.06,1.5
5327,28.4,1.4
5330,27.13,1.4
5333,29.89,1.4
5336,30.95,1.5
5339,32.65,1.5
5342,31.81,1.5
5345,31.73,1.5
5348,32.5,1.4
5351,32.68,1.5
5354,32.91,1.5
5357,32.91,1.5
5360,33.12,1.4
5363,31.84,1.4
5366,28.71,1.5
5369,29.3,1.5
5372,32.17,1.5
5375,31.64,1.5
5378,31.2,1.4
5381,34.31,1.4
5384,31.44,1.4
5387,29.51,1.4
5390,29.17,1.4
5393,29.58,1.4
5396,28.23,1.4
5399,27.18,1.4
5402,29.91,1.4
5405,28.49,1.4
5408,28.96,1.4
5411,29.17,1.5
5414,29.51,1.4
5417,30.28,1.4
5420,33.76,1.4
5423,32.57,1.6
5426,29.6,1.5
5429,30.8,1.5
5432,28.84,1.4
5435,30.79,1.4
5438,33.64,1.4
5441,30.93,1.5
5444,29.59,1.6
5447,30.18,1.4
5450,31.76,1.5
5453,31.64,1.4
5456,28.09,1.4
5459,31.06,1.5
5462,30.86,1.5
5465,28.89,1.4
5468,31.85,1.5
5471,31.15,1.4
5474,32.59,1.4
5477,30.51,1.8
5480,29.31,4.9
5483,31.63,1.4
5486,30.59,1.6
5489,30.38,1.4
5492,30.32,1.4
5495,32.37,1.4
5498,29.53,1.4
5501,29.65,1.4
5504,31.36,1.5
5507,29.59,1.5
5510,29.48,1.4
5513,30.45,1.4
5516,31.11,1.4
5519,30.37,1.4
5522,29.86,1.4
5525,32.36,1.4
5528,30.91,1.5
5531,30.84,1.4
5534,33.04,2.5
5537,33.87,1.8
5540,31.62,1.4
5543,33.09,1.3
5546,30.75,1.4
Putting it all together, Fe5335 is 2.2 angstrom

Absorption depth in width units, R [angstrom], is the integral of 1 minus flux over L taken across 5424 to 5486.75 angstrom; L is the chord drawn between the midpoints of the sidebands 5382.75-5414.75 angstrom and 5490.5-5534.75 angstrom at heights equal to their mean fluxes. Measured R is -1.60 angstrom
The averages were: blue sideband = 29.2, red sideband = 30.7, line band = 30.7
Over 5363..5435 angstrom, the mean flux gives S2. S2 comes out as 30.2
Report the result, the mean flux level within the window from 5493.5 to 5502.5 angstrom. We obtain 30.5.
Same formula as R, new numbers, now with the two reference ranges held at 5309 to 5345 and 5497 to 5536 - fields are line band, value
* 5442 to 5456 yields 0.13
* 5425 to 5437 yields 0.25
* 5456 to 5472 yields 0.14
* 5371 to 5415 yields 1.20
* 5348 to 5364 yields -0.94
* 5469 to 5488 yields -0.13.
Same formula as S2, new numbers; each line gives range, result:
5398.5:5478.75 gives 30.5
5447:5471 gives 30.6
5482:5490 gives 30.8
